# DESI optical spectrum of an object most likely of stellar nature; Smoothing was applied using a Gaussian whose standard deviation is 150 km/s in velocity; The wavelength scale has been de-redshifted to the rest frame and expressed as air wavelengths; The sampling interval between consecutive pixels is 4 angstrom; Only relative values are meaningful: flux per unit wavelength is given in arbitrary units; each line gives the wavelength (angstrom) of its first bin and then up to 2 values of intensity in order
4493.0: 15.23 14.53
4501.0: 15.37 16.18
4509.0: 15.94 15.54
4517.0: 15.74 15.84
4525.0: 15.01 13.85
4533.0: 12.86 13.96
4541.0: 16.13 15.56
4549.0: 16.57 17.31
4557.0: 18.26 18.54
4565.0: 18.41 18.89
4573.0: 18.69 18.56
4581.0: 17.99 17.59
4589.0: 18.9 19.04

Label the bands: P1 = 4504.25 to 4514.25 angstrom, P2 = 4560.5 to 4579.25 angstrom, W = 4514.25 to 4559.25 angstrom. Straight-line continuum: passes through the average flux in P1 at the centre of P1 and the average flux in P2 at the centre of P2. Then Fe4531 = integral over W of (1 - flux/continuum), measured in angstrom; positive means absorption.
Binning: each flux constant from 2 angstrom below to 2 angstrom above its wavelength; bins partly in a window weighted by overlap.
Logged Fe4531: 4.09 angstrom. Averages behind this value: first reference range 15.9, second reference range 18.6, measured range 15.6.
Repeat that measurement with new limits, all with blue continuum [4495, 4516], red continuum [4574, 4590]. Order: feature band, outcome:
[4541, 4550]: 0.5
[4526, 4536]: 1.7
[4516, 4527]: 0.4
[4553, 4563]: -0.5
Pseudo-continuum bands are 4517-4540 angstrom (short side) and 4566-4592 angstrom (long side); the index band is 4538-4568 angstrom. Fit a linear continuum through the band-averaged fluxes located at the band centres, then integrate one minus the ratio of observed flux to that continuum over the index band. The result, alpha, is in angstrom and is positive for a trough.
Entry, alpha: -1.4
